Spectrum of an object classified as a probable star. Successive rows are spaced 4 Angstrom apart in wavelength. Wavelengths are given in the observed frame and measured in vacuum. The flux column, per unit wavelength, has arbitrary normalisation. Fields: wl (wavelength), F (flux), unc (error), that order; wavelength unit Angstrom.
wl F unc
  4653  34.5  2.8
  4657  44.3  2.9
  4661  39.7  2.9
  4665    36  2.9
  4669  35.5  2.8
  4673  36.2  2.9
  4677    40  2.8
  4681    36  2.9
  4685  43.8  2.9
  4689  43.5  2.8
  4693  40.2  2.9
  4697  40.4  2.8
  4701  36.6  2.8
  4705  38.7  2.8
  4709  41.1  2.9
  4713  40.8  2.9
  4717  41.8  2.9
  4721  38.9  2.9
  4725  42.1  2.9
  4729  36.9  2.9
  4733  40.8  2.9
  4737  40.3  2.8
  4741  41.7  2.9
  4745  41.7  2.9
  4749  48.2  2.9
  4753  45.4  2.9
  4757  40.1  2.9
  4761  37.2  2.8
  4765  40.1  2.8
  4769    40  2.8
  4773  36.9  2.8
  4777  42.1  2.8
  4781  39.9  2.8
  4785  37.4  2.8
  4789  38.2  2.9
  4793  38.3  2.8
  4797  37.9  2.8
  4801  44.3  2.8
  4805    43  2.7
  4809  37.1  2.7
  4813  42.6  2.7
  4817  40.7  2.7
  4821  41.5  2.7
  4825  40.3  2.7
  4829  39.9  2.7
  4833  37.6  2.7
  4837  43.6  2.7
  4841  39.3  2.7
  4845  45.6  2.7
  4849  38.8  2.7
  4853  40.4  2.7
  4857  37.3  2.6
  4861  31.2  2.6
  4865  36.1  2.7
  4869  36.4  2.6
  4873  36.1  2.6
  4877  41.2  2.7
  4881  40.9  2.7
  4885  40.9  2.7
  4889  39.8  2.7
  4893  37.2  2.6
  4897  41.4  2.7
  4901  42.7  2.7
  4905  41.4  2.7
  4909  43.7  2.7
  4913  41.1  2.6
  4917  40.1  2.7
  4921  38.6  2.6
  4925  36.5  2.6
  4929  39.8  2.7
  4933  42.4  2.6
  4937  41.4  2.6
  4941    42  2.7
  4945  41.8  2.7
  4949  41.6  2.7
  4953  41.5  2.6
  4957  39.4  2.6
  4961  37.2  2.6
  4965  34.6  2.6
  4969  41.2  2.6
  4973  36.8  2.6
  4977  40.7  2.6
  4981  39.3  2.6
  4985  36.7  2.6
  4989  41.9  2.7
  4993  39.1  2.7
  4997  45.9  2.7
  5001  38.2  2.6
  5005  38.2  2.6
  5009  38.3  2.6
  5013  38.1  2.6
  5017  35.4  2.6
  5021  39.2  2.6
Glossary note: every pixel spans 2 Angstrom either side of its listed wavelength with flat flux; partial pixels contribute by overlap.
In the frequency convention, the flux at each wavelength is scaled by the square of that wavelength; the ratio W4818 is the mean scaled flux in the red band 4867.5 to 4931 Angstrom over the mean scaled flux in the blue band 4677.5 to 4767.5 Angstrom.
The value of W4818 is 1.05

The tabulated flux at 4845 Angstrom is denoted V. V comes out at 45.6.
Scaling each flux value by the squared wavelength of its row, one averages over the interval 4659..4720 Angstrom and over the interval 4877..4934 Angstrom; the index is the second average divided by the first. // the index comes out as 1.12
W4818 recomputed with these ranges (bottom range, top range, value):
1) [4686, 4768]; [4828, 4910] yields 1.03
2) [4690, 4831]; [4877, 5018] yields 1.07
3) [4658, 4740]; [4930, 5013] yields 1.13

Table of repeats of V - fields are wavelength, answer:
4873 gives 36.1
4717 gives 41.8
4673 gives 36.2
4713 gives 40.8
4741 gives 41.7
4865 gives 36.1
